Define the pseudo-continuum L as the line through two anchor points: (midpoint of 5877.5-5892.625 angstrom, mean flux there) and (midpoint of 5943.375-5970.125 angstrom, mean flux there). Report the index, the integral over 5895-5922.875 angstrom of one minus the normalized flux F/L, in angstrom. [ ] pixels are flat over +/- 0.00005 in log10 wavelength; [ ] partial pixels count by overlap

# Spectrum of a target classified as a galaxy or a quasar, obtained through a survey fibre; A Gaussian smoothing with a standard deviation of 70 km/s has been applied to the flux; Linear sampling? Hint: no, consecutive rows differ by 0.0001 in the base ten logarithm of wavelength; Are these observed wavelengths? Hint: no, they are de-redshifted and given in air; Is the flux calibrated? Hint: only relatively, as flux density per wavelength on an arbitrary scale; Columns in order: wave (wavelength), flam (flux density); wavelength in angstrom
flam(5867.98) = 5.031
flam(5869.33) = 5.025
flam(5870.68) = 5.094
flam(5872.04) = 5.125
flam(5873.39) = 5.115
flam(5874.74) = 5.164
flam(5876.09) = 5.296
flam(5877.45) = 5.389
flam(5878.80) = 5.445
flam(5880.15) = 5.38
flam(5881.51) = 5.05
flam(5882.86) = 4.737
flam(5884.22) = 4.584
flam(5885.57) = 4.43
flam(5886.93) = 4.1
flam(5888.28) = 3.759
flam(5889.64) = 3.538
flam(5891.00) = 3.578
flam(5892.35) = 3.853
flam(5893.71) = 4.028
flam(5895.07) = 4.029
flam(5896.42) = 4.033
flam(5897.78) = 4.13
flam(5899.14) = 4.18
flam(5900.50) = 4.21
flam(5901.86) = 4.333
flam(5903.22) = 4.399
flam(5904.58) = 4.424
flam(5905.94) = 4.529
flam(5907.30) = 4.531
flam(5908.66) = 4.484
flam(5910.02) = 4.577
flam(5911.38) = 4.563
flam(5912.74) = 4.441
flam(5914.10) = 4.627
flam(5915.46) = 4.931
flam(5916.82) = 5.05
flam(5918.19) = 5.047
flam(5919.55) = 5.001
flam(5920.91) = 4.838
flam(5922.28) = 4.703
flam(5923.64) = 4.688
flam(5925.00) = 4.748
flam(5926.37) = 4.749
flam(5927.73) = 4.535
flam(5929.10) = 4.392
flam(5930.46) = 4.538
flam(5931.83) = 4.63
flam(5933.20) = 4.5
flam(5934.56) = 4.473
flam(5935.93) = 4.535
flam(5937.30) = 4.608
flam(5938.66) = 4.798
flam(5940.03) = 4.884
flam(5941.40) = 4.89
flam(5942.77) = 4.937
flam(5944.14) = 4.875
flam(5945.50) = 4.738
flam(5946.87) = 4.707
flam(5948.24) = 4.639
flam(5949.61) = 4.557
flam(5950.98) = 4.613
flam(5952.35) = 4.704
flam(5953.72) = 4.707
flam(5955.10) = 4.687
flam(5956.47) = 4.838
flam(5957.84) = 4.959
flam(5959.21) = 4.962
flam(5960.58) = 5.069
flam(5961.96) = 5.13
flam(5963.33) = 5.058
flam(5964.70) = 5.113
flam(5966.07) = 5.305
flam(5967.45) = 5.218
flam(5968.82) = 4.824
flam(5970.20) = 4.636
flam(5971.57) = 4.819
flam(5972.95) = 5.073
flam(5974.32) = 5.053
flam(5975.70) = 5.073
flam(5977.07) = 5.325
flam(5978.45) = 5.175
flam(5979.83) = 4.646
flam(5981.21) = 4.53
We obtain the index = 0.4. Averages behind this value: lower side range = 4.46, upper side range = 4.87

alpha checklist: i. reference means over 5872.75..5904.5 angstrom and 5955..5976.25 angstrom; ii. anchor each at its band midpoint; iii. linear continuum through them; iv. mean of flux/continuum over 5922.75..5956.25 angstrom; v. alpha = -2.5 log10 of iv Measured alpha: 0.03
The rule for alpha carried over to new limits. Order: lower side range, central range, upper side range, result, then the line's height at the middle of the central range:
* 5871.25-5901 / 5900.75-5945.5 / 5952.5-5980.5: 0.01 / 4.72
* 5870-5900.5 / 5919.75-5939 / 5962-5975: 0.04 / 4.79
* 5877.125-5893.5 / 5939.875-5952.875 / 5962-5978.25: 0.03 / 4.89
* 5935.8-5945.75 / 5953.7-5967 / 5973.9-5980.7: -0.02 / 4.93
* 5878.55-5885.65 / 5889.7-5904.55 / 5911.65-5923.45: 0.20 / 4.89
